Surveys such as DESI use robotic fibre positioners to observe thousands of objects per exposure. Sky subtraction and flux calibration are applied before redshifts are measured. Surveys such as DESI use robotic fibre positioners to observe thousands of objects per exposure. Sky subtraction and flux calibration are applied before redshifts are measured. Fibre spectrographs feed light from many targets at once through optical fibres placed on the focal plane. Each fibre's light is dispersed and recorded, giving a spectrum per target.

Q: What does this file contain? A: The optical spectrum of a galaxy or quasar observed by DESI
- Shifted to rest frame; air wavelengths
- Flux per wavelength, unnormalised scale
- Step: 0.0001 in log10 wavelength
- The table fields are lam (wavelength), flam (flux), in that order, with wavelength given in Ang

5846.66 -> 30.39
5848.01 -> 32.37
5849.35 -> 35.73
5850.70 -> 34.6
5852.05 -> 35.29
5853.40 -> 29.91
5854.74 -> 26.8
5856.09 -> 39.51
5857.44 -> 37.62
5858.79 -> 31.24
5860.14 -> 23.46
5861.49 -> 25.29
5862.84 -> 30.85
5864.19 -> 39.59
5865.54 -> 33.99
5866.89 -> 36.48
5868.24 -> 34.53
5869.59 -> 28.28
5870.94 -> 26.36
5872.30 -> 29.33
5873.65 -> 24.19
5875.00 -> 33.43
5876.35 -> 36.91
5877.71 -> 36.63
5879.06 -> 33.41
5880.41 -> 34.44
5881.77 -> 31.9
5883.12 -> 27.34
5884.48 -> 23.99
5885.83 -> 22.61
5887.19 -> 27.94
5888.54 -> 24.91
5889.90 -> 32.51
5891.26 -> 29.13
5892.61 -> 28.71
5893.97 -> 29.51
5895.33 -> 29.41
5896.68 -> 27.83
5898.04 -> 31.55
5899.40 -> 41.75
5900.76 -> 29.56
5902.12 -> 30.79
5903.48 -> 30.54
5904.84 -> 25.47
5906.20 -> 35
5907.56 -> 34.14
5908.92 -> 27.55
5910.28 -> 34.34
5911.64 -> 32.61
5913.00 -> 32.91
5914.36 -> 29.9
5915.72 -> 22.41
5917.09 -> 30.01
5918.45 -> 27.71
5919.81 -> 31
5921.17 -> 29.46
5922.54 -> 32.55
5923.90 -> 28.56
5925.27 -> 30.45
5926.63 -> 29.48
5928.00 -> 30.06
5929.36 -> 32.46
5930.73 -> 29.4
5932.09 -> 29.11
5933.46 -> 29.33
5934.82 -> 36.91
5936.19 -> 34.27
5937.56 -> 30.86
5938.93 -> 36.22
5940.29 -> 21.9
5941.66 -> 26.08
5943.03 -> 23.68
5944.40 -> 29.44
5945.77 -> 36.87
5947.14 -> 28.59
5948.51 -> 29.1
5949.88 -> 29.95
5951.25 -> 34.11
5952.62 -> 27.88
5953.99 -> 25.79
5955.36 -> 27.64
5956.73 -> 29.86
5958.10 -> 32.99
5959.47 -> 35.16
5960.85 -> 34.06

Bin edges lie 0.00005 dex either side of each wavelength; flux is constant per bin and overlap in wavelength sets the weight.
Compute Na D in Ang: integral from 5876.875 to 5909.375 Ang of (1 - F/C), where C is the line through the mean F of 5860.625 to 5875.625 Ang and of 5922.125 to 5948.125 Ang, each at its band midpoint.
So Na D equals 0.4 Ang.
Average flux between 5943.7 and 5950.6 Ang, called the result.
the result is 30.8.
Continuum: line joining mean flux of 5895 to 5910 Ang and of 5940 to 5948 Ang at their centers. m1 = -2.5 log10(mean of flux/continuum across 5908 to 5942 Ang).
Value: -0.03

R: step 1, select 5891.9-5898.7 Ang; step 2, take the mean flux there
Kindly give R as 29.4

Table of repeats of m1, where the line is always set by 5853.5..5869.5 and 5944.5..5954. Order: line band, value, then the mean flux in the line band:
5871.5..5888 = 0.07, 30.1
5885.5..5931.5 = 0.05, 30.1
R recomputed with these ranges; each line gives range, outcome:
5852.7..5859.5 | 33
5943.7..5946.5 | 33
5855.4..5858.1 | 38.5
